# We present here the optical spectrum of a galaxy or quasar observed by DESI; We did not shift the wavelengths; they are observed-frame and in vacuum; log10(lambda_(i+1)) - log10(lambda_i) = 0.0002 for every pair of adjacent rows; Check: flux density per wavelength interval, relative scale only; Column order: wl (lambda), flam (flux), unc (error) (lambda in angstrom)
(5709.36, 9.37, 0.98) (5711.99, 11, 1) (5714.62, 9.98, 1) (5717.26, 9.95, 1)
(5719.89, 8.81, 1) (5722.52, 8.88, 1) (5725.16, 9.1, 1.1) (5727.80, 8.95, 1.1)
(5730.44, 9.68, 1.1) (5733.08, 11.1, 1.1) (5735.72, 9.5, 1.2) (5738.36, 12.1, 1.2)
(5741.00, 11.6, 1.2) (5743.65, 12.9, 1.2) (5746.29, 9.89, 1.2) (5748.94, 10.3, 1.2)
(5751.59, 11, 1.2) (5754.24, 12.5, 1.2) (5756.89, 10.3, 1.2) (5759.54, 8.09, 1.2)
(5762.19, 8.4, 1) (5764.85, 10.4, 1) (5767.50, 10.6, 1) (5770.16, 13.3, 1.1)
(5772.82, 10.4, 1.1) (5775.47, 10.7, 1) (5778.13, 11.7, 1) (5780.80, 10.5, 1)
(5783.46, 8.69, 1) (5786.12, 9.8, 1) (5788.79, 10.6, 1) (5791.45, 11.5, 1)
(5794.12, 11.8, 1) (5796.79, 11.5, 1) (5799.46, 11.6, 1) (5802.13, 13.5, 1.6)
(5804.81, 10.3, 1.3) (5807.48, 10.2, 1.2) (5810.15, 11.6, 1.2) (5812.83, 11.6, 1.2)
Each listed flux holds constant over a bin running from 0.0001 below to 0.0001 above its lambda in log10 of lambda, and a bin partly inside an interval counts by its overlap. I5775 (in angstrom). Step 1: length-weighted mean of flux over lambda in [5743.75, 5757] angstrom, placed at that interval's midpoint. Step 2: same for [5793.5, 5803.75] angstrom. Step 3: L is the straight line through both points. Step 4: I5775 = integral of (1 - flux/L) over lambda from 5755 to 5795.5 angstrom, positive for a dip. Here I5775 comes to 3.8 angstrom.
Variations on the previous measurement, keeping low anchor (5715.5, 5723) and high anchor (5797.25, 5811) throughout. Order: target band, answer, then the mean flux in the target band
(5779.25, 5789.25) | 1.0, 9.87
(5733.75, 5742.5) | -1.2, 11.1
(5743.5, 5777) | -0.9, 10.6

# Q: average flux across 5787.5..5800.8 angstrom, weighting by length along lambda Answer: 11.4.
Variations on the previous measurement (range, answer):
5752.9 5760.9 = 10.3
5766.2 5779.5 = 11.3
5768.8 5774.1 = 11.8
